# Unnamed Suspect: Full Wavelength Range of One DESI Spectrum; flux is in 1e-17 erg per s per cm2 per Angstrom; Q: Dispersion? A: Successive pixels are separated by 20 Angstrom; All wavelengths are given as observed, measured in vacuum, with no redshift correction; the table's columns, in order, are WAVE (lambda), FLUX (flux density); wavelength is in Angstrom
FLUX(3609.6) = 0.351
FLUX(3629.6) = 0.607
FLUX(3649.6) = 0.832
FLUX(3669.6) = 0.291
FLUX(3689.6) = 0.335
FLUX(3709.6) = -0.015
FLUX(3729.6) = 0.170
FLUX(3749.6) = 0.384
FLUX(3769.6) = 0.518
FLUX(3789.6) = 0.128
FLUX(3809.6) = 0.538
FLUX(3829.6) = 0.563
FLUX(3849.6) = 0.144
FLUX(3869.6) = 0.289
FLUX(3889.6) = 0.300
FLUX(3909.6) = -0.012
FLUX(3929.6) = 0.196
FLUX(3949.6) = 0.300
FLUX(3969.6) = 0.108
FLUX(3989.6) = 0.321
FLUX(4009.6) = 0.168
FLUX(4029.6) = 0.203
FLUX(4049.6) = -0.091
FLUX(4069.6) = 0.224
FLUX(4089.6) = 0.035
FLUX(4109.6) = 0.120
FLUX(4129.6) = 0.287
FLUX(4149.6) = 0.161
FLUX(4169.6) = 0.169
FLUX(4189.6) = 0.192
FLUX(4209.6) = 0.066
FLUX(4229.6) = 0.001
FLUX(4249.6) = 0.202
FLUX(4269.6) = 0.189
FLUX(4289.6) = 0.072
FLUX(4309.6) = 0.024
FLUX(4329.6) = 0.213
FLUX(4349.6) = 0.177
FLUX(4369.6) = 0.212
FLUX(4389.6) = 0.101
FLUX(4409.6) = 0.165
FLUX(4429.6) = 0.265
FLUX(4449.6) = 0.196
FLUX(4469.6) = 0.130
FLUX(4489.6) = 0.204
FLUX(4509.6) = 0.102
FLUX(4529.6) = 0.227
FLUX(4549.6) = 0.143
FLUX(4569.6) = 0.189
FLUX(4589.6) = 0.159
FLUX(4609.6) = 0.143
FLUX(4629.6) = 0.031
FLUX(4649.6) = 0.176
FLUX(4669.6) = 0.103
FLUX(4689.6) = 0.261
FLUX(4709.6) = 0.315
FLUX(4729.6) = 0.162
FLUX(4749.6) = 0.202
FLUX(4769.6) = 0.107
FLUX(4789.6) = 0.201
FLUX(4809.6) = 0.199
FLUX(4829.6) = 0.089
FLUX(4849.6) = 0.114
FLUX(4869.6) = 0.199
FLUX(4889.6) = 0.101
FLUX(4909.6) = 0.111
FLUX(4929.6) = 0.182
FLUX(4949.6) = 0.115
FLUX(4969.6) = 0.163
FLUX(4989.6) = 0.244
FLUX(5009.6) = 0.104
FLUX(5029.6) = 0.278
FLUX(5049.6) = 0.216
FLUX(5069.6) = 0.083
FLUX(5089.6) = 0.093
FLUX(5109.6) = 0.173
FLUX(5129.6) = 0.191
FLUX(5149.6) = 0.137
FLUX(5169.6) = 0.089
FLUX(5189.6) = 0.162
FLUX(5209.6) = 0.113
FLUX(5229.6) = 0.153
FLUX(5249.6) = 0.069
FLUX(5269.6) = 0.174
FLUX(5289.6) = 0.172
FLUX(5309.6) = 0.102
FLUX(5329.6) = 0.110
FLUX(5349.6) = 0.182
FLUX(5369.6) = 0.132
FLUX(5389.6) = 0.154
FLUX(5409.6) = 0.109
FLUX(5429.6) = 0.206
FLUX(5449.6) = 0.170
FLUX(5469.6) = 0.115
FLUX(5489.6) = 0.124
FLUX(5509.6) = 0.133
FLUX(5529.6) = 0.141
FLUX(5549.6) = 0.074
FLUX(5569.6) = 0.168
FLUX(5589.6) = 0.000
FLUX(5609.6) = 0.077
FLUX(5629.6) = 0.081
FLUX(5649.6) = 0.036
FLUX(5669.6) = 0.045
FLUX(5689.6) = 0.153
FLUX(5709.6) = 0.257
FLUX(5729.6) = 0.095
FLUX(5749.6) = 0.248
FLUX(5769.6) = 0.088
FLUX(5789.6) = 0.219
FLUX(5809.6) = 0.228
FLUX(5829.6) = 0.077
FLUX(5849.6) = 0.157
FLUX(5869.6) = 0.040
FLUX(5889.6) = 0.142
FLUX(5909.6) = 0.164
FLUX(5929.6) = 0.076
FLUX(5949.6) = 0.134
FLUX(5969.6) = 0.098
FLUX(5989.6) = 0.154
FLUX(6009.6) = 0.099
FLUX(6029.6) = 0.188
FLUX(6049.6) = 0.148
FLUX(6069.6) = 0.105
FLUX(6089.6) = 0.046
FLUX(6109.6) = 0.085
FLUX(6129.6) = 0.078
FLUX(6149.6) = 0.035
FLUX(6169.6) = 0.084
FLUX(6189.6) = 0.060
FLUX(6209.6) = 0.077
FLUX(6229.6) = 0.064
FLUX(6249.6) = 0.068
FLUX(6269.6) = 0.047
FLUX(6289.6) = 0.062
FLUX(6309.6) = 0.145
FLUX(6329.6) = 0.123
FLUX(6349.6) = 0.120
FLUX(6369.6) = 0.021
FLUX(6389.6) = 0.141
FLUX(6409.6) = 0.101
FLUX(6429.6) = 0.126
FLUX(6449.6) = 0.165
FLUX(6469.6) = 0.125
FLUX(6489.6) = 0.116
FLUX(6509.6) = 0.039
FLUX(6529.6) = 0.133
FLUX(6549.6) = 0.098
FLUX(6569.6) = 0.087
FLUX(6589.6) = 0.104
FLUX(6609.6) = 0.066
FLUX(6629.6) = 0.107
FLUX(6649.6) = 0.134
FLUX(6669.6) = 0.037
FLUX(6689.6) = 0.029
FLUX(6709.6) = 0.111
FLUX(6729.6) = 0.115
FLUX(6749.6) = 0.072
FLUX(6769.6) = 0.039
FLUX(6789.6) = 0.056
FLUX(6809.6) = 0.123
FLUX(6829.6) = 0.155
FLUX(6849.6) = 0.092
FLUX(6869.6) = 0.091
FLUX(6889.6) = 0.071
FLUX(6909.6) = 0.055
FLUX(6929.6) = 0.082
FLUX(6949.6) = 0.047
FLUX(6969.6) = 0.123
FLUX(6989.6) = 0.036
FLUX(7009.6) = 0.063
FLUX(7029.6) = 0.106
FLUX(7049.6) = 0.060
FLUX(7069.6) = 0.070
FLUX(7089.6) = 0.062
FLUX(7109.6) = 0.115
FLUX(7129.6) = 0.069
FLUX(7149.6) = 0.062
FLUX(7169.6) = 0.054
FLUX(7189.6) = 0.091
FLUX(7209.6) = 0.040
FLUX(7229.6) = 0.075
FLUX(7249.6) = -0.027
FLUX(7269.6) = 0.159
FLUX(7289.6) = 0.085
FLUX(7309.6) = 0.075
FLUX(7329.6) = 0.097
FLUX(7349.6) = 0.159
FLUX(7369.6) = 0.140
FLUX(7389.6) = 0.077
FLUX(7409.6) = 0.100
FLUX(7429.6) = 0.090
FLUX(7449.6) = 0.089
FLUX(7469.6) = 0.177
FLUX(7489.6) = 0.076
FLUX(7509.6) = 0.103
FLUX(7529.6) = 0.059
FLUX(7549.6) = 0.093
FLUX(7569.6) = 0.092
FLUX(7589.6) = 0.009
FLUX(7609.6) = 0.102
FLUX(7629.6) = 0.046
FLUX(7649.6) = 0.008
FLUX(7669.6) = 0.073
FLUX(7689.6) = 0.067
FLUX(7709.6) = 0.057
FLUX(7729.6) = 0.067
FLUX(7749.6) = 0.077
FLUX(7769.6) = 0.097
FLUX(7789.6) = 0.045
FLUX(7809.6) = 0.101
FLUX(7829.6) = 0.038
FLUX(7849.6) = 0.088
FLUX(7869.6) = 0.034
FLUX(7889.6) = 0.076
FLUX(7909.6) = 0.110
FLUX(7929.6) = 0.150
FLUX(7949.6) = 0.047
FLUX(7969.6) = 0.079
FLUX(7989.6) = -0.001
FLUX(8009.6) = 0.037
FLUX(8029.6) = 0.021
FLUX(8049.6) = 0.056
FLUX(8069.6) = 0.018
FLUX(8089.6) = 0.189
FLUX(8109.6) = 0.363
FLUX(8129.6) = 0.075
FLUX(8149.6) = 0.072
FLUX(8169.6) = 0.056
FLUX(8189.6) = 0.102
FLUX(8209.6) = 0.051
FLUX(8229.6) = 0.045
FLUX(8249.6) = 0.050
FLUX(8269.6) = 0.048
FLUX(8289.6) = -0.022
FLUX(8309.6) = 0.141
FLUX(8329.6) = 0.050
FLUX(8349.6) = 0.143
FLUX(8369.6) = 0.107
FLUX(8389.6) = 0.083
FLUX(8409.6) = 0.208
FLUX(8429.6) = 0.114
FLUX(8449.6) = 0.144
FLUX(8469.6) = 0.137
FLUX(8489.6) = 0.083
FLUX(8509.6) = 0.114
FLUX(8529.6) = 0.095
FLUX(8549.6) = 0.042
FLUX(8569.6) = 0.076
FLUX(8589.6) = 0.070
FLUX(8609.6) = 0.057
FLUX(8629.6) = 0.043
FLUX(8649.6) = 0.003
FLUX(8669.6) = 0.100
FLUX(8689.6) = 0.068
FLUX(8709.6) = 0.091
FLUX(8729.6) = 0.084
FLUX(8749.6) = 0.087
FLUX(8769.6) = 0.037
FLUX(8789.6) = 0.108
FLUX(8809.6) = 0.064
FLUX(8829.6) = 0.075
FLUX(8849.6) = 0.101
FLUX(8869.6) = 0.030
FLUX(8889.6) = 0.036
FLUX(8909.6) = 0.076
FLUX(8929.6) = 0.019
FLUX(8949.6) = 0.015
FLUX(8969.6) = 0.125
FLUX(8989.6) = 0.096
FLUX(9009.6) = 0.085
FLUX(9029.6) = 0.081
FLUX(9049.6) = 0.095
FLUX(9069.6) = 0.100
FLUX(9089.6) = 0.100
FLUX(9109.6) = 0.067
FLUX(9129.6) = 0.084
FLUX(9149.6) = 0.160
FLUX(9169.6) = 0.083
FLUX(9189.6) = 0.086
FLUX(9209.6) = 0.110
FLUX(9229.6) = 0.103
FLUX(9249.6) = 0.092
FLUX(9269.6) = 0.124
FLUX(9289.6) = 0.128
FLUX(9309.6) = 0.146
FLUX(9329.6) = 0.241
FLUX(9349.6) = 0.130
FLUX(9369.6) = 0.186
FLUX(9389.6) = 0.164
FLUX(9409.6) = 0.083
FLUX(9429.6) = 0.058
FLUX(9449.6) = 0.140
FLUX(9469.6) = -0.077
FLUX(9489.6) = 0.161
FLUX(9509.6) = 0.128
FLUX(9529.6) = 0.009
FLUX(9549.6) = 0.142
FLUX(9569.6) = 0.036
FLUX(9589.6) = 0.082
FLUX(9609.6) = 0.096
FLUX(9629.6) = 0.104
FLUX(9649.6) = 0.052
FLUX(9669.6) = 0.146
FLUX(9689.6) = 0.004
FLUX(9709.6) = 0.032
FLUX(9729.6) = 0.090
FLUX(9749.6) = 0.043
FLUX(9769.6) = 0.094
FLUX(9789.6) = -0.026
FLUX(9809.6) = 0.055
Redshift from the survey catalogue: 1.17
